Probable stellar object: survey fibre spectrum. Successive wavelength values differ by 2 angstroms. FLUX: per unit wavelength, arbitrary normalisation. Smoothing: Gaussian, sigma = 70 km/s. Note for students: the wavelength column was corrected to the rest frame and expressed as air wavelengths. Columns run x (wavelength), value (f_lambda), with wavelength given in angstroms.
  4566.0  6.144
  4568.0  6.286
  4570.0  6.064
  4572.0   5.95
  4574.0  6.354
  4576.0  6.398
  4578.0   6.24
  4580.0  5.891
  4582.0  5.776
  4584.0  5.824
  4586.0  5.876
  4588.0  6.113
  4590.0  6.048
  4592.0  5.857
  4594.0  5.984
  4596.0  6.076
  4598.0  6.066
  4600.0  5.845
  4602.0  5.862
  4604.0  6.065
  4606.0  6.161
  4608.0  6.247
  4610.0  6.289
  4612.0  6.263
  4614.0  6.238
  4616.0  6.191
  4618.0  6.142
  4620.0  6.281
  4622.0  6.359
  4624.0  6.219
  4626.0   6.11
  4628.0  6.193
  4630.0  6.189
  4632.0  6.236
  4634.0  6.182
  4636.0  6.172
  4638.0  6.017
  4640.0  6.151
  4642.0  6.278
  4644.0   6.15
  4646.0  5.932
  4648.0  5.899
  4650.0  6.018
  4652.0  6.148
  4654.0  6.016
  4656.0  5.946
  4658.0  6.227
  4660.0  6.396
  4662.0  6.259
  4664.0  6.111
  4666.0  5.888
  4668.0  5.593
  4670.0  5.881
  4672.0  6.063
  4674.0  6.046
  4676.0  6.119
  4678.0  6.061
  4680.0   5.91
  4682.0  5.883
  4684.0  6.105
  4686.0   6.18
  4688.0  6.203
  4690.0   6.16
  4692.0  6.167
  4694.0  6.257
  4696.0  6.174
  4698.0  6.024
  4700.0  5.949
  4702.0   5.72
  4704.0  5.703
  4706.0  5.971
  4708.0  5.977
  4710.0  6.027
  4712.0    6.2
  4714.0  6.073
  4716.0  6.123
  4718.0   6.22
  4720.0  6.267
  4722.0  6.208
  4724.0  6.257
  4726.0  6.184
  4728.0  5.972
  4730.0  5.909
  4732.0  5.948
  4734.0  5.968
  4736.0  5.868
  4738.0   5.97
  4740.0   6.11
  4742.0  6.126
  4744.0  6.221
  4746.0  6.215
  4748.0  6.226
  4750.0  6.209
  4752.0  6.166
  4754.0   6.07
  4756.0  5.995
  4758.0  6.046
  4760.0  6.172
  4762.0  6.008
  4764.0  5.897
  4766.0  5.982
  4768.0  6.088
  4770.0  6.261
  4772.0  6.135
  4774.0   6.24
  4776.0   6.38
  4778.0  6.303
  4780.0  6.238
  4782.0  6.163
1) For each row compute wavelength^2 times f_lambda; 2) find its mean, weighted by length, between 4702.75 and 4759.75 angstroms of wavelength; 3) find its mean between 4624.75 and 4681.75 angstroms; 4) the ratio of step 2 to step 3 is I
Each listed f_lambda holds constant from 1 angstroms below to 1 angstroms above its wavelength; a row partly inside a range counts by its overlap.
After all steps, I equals 1.0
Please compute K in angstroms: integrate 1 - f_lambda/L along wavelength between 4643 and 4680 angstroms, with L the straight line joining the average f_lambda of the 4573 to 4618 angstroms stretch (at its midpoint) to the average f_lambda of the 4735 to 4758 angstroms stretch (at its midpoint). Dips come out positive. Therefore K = 0.31 angstroms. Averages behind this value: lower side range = 6.08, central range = 6.04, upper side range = 6.1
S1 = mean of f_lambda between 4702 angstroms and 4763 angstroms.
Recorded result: 6.07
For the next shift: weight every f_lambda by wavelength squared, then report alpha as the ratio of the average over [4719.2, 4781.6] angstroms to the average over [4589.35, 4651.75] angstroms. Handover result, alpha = 1.06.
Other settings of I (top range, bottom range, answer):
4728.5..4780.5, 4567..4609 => 1.08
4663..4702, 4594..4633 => 1.01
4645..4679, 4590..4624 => 1.01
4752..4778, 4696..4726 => 1.03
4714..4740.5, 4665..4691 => 1.03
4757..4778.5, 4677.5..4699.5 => 1.04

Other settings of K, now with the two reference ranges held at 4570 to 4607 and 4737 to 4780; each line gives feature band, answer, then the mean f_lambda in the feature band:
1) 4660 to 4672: 0.2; 5.99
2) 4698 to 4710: 0.4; 5.89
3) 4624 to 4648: -0.3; 6.14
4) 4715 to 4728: -0.2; 6.19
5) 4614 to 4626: -0.4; 6.23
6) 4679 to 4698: -0.1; 6.11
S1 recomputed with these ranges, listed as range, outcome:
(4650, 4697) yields 6.08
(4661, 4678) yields 6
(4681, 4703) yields 6.07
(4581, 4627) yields 6.08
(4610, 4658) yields 6.15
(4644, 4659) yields 6.03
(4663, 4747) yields 6.05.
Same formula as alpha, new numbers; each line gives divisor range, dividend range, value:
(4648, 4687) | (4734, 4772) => 1.05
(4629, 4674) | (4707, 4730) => 1.04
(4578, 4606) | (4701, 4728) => 1.07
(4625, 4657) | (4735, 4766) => 1.04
